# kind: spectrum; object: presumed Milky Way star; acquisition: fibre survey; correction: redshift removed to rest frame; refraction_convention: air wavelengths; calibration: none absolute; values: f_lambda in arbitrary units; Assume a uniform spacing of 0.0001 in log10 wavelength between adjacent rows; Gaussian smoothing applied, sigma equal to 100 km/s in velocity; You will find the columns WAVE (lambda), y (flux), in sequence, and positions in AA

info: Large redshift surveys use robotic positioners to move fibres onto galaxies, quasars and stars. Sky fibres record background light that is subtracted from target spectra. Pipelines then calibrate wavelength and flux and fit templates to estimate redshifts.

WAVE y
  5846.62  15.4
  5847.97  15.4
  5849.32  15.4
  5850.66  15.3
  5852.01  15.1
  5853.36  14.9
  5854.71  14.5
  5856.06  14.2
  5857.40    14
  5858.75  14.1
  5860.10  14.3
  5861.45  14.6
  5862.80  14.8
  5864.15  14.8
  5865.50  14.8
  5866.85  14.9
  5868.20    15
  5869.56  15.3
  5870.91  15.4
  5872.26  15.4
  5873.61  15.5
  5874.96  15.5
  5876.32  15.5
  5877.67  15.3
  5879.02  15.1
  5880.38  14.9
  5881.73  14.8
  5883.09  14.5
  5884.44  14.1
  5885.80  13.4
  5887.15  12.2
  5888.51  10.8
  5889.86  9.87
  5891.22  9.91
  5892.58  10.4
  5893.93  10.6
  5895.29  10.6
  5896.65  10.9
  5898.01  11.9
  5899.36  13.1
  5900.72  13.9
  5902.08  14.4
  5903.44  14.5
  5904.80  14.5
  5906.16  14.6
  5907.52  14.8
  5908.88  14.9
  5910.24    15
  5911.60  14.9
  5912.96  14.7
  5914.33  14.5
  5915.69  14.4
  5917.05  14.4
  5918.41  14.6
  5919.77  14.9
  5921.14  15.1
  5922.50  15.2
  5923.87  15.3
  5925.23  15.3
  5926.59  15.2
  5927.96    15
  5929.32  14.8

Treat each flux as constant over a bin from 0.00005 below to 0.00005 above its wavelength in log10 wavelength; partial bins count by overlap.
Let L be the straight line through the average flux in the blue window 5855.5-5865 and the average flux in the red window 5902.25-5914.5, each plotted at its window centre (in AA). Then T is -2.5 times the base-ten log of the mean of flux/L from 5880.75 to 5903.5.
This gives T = 0.18 mag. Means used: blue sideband 14.4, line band 12.3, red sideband 14.7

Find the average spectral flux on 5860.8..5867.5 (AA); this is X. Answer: 14.8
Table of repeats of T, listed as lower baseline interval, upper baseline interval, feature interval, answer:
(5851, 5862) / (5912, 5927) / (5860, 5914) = 0.06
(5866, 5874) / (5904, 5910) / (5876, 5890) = 0.10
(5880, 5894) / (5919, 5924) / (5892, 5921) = 0.02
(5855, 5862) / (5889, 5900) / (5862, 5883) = -0.17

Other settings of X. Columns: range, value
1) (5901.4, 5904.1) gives 14.4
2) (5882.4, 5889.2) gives 13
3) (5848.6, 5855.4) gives 15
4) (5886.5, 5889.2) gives 11.5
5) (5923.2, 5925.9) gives 15.3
